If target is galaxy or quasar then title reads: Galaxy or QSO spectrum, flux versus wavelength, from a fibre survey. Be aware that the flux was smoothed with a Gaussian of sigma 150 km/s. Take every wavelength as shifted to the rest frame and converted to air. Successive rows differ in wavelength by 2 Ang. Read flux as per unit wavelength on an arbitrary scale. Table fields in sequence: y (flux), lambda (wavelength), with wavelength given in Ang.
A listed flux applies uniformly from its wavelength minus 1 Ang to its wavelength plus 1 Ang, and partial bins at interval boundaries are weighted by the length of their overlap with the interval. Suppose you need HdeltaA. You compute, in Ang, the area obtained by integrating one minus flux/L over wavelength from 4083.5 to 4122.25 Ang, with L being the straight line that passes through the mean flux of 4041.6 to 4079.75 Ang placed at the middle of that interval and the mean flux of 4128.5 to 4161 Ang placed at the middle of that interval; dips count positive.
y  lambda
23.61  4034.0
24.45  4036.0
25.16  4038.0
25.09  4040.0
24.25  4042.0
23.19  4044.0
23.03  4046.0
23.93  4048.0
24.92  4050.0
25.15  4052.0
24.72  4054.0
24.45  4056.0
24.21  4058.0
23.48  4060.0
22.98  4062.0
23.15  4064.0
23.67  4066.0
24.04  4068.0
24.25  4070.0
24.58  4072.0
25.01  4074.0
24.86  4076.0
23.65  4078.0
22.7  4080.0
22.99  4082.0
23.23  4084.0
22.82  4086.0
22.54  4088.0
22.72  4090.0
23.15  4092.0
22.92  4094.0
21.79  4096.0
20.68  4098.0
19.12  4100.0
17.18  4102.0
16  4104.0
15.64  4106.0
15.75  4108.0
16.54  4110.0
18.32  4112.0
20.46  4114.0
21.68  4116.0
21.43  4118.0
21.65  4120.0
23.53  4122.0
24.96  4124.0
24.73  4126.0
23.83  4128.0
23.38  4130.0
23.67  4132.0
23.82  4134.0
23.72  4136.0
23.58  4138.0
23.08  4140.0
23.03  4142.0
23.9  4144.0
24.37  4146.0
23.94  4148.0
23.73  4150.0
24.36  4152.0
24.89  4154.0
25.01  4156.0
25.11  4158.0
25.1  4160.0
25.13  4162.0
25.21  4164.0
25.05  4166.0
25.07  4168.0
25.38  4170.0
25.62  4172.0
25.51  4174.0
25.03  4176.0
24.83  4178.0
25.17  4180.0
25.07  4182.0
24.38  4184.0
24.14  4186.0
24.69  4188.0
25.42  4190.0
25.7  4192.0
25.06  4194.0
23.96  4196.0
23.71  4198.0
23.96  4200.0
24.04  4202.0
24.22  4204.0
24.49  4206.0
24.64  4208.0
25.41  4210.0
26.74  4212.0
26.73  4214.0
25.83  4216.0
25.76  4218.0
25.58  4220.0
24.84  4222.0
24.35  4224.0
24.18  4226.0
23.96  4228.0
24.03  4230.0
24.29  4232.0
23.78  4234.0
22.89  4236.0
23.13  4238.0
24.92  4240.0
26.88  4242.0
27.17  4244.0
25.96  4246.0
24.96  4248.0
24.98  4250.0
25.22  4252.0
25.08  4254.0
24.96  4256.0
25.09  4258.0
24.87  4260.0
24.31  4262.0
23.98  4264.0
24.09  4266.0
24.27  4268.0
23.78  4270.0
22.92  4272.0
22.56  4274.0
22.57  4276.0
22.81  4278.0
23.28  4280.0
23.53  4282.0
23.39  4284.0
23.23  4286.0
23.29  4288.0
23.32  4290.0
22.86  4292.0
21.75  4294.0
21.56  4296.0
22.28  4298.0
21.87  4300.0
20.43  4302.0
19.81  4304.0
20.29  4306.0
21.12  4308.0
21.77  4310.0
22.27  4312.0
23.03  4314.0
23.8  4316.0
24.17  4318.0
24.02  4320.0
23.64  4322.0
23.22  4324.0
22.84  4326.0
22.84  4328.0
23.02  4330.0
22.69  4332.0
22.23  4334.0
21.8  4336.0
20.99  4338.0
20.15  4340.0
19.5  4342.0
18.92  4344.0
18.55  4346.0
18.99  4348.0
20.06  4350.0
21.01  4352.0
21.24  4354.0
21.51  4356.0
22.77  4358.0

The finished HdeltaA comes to 6.10 Ang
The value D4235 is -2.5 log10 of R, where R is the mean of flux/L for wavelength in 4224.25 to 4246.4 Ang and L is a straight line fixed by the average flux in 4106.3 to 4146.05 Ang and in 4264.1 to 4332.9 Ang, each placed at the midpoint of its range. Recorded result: -0.097 mag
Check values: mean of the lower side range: 22.1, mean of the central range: 24.6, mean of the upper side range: 22.7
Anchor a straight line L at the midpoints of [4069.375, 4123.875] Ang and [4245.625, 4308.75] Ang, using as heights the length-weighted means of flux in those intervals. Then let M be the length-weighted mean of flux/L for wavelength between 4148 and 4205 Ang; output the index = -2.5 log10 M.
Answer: -0.121 mag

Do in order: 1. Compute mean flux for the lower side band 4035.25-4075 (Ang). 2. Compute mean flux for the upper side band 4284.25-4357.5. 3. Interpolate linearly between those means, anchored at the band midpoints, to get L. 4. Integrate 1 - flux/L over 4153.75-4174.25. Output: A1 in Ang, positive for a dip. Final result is -1.7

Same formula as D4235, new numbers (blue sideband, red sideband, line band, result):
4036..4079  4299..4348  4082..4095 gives 0.05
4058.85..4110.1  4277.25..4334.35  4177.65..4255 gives -0.12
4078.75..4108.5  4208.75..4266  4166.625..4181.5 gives -0.10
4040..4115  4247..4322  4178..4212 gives -0.09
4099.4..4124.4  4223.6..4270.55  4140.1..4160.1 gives -0.17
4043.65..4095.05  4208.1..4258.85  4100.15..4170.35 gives 0.08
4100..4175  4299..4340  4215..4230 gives -0.11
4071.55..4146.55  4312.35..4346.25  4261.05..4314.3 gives -0.02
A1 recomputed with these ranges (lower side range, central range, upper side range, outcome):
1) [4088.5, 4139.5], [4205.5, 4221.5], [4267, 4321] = -2.7 Ang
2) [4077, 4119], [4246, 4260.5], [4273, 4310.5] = -2.1 Ang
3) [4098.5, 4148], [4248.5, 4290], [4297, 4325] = -3.4 Ang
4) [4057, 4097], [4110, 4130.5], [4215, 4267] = 1.5 Ang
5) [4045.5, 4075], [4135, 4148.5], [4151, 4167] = 0.6 Ang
